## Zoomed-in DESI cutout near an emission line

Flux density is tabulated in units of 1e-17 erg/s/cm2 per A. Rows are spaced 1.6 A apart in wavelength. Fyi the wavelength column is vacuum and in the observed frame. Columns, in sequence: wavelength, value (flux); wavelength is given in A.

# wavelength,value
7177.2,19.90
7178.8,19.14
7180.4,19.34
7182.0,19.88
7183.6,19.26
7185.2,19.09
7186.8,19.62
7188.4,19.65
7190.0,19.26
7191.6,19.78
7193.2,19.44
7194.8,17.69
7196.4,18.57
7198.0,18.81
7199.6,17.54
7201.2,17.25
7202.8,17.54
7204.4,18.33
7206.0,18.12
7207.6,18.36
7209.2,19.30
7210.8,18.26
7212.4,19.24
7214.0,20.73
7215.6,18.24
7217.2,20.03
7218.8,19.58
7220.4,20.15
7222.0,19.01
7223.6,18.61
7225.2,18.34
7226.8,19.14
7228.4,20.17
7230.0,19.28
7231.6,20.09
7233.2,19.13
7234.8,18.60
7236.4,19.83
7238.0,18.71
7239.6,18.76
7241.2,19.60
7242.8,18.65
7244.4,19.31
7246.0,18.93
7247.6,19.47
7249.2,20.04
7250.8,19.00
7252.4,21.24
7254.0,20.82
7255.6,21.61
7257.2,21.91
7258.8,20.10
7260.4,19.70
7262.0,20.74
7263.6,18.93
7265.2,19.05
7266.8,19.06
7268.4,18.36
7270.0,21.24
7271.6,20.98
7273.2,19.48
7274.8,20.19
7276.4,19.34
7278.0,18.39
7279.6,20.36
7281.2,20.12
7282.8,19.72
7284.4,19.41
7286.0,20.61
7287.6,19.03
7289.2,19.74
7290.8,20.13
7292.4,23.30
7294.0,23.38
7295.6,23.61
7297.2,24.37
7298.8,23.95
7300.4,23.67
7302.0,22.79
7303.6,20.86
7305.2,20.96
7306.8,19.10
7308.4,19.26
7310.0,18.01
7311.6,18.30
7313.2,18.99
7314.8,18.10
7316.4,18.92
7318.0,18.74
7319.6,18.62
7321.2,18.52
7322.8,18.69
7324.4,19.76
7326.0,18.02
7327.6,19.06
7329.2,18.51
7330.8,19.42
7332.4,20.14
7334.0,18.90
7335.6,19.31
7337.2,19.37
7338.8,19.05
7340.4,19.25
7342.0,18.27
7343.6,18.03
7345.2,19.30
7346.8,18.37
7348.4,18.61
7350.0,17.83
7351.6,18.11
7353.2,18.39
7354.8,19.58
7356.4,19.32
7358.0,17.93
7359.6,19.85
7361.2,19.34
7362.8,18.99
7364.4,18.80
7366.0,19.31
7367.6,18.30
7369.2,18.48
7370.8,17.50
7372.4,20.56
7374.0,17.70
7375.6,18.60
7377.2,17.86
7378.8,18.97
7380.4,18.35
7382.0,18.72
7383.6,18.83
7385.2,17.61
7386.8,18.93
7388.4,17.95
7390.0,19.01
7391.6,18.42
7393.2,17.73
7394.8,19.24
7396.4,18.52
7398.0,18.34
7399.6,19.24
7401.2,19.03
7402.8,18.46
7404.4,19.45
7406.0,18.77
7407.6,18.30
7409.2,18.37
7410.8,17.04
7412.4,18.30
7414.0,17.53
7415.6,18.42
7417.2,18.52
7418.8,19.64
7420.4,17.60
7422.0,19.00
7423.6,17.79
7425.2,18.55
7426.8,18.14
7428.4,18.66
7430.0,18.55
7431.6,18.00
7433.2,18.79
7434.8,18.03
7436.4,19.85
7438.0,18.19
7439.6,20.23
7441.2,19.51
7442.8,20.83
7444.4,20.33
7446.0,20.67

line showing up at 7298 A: [N II] 6583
